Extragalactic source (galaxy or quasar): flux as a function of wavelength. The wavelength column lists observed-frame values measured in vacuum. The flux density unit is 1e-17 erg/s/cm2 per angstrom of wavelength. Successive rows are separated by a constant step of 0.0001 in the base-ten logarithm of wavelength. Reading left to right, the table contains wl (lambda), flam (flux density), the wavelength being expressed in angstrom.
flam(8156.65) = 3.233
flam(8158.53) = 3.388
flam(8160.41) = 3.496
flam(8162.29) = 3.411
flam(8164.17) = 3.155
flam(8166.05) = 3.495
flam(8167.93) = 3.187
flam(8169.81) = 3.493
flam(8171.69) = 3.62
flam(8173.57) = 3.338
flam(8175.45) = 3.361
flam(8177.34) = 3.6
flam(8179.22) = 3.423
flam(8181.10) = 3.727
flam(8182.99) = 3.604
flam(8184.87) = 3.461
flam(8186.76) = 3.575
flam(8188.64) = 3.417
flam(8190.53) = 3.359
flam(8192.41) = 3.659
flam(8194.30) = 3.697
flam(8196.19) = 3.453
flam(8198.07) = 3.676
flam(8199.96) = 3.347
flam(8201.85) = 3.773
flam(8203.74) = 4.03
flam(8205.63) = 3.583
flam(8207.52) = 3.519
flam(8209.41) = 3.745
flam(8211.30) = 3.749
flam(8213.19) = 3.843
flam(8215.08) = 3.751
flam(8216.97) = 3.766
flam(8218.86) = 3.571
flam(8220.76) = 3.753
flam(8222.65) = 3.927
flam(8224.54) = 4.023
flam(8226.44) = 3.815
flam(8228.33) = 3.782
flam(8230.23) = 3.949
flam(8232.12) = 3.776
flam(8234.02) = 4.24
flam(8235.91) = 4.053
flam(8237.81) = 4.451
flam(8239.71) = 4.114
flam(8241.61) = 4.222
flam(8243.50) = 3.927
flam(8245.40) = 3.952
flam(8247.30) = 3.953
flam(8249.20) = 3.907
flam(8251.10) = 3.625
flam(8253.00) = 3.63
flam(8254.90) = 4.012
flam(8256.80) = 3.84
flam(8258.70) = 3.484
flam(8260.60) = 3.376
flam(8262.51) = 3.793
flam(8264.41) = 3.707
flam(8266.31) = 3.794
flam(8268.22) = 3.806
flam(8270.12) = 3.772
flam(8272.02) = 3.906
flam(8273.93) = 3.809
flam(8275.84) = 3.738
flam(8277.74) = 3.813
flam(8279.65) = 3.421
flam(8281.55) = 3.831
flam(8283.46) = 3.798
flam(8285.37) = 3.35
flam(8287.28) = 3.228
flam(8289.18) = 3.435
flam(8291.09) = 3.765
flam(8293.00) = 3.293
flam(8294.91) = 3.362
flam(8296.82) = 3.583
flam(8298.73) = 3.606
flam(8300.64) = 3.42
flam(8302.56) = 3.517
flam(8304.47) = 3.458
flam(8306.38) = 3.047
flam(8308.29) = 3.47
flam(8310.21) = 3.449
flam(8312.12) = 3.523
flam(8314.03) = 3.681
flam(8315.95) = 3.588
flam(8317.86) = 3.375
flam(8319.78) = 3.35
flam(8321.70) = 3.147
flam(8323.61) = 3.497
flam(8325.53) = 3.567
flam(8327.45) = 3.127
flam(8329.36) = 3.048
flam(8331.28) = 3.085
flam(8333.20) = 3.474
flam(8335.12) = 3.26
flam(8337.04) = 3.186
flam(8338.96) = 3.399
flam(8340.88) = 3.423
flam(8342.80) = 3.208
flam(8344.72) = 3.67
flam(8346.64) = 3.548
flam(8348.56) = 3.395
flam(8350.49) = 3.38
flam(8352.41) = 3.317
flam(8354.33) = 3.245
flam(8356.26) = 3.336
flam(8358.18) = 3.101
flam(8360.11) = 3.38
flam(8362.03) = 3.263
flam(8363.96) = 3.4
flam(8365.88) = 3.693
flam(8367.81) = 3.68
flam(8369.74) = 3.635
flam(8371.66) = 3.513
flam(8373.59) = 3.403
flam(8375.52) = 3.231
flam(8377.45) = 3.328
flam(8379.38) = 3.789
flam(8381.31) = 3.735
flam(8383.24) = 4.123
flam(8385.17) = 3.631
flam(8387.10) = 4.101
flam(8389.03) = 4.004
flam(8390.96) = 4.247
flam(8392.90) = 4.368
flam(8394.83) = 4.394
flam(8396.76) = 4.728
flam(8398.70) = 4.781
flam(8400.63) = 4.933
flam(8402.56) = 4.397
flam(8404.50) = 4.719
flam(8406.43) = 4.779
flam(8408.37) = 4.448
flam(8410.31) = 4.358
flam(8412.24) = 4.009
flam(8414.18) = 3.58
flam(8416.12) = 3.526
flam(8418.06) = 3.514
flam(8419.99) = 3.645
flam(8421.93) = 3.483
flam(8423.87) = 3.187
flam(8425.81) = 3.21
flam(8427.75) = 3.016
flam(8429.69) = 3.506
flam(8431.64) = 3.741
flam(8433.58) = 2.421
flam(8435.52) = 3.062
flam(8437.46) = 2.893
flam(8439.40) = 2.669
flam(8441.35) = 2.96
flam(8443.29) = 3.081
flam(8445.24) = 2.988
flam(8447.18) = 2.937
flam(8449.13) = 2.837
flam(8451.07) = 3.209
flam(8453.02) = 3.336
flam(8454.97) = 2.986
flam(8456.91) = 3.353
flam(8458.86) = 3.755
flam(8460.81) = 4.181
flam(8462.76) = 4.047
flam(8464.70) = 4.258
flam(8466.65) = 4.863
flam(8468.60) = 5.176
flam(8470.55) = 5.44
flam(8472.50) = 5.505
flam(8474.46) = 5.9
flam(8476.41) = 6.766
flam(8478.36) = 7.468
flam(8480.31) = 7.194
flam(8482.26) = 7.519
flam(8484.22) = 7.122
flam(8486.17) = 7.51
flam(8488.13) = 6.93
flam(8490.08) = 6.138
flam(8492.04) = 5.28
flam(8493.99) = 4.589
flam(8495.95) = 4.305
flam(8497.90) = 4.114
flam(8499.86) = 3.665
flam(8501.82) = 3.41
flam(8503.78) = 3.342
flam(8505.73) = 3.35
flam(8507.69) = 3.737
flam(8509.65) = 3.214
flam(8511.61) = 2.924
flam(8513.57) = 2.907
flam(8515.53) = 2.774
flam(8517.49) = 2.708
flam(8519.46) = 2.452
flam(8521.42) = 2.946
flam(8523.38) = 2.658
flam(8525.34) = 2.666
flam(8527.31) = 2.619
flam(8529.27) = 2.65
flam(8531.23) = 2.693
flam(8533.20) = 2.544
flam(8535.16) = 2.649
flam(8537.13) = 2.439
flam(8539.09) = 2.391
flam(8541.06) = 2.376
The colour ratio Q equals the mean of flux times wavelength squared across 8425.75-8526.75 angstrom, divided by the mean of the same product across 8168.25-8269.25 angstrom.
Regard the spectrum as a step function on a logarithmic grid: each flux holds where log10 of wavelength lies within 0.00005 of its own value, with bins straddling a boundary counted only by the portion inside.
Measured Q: 1.17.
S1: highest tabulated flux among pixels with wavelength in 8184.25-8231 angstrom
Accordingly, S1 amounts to 4.03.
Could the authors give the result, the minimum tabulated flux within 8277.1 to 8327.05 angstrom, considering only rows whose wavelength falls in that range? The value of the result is 3.047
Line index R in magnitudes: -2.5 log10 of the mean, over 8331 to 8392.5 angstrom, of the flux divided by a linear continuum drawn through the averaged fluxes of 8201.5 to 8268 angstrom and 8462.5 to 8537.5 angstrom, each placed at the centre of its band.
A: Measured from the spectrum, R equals 0.16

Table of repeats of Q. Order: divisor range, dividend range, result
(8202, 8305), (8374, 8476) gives 1.07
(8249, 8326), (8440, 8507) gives 1.37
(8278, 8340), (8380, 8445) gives 1.13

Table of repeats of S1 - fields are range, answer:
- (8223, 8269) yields 4.451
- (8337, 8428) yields 4.933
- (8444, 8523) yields 7.519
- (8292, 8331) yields 3.681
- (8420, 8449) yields 3.741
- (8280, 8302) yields 3.831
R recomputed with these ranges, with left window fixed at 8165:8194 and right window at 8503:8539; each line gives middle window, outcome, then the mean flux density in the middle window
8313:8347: -0.05 mag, 3.37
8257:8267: -0.10 mag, 3.64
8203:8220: -0.09 mag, 3.72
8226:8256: -0.18 mag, 3.97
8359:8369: -0.11 mag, 3.48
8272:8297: -0.09 mag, 3.58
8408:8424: -0.23 mag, 3.75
